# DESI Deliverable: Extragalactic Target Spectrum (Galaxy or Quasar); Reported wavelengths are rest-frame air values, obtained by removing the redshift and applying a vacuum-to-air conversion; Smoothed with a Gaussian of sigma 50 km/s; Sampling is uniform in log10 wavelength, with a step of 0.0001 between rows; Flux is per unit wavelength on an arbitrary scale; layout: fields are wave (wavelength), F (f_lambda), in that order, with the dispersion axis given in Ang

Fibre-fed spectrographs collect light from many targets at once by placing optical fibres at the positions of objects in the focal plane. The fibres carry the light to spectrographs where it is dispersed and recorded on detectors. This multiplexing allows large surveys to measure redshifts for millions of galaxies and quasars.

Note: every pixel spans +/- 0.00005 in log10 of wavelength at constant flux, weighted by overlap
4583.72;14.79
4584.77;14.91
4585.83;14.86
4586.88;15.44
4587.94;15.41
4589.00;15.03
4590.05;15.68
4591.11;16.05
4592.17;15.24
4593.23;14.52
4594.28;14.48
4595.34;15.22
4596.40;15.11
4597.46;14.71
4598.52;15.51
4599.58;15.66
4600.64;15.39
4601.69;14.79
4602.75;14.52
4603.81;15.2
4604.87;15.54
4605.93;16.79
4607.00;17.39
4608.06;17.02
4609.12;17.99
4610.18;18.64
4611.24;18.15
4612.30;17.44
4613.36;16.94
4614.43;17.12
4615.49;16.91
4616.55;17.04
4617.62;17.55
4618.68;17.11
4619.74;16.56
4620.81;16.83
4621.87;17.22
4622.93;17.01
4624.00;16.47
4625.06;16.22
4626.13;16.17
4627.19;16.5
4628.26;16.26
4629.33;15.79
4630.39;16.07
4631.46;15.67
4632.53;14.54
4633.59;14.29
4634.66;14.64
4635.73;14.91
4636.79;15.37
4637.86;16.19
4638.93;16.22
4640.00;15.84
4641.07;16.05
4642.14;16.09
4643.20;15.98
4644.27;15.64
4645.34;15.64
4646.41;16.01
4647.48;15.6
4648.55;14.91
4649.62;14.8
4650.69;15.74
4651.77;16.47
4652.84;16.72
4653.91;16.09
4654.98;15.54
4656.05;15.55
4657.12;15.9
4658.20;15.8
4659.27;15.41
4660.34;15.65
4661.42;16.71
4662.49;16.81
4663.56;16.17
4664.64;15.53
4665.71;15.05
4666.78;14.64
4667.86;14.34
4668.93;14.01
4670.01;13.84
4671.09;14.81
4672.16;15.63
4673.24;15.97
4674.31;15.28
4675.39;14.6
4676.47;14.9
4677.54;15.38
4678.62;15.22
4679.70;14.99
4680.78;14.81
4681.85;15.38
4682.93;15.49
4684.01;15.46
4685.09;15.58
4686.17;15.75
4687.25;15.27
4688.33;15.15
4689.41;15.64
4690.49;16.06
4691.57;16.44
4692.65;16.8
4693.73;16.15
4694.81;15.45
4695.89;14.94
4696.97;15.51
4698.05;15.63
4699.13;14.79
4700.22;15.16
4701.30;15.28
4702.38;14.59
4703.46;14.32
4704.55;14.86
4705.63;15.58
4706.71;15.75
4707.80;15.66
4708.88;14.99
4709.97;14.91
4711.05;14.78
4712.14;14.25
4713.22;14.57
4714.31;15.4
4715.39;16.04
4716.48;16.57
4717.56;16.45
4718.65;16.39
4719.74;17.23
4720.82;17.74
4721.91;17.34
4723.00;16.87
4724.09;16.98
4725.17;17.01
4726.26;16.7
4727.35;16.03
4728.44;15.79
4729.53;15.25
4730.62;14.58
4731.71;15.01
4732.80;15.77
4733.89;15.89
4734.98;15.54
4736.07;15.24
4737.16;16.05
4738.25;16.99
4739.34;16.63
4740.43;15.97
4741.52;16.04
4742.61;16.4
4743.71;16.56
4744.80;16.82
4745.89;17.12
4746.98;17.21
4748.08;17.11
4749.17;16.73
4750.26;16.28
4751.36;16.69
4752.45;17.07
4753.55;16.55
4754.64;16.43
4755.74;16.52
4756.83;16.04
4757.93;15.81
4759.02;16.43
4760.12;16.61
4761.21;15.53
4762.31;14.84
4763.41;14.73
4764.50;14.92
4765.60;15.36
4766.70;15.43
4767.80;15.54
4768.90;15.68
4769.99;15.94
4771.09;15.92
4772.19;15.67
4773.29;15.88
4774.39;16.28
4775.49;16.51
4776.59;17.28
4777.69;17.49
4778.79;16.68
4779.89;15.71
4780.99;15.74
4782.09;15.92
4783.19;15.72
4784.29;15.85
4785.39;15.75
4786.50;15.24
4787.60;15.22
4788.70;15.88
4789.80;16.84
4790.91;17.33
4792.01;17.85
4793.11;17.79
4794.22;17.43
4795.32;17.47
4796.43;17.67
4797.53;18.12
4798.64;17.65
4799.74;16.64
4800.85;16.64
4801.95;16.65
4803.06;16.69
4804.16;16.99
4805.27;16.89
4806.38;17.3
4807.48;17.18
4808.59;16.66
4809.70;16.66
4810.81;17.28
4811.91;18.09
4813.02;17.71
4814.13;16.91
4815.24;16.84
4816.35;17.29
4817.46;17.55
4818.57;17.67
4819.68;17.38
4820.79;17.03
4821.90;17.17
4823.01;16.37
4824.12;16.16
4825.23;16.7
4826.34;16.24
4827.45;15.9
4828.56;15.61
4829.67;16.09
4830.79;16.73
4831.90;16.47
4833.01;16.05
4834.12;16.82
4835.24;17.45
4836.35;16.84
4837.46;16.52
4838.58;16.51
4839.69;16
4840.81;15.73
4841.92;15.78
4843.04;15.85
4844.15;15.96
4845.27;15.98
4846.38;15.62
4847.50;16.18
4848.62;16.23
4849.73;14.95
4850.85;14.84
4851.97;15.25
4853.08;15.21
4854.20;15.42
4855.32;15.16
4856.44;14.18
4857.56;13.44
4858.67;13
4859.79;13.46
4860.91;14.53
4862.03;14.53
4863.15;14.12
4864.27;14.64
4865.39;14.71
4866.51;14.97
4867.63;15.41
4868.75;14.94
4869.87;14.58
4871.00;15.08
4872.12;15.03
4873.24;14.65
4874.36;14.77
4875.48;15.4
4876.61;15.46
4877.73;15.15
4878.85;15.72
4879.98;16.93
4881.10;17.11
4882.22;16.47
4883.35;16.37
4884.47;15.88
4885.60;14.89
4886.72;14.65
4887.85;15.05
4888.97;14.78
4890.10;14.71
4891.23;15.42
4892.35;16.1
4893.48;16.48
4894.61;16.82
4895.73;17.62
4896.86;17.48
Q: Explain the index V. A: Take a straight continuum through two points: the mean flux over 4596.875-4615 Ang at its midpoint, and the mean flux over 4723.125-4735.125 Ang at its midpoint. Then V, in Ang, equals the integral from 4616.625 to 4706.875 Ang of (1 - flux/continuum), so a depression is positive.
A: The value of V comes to 3.0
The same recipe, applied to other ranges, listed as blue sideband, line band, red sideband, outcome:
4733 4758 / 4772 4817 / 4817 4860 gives -1.7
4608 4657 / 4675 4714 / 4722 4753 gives 2.4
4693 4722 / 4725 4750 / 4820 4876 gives -1.0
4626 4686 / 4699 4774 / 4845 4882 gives -2.9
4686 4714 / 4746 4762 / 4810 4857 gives -0.8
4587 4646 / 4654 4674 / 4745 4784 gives 0.8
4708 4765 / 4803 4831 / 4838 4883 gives -2.4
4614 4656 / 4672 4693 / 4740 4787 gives 0.8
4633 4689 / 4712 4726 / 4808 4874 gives -0.8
